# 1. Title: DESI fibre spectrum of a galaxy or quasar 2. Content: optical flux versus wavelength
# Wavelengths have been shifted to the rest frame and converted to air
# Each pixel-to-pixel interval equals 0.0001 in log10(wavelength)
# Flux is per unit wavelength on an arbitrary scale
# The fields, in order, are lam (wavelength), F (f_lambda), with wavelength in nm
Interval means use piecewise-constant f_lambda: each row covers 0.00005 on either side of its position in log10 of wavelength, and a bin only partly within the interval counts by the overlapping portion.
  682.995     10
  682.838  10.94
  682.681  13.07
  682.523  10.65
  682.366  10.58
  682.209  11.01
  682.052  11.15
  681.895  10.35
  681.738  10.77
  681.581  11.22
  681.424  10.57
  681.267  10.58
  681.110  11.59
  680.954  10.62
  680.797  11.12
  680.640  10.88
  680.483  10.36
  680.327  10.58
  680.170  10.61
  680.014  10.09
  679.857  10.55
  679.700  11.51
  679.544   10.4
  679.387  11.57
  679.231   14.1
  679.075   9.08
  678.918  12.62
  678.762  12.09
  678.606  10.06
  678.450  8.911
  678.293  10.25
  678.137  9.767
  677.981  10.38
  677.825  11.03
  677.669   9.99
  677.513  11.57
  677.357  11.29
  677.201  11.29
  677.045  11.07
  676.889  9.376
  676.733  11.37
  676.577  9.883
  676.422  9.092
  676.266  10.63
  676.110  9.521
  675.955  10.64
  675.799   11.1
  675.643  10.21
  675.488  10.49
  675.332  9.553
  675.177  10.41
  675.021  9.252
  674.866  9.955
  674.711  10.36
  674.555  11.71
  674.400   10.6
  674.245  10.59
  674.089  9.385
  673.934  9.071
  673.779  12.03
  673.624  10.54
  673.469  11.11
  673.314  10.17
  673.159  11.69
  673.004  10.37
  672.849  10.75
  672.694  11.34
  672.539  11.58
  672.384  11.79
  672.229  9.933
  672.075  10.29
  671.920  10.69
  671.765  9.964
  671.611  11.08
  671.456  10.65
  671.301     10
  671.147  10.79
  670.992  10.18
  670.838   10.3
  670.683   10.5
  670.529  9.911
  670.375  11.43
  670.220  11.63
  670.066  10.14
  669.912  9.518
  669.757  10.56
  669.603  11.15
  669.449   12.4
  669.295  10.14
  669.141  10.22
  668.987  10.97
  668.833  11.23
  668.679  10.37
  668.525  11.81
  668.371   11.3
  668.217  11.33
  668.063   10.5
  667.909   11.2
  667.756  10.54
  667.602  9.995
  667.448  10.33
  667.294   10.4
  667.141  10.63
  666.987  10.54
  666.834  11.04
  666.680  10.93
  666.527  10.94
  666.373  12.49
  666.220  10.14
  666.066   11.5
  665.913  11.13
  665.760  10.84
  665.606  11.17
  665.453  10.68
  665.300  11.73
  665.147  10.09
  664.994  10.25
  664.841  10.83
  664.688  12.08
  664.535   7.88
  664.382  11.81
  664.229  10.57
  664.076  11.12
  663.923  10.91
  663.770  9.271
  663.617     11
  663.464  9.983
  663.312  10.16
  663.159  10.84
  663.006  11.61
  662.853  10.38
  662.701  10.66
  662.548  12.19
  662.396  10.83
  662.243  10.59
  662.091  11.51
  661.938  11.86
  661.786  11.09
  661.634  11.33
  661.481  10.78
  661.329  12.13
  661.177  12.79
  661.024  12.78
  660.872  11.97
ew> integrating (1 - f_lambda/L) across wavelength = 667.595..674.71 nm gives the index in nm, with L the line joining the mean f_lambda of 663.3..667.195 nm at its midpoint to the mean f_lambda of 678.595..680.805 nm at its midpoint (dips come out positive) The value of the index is 0.11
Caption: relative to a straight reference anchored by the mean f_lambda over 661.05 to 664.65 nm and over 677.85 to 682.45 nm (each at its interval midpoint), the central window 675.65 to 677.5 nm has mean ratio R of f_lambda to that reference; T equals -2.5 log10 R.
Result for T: 0.03 mag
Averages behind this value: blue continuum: 11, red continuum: 10.8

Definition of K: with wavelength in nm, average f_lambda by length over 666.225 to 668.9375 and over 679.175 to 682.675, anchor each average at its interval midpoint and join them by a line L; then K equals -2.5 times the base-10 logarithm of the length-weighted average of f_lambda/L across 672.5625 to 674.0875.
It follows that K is 0.02 mag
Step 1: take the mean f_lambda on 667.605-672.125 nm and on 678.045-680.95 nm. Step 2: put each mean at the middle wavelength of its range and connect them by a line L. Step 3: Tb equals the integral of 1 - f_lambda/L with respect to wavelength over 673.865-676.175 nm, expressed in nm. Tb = 0.12 nm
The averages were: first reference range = 10.7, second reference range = 10.8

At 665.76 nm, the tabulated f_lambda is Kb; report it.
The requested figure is 10.84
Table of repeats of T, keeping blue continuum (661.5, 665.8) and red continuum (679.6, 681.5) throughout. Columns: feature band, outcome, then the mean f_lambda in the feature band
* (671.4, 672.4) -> 0.02 mag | 10.6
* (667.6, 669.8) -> -0.01 mag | 11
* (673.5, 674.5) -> 0.04 mag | 10.4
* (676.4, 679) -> 0.01 mag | 10.6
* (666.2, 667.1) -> -0.02 mag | 11.1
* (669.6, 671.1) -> 0.03 mag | 10.5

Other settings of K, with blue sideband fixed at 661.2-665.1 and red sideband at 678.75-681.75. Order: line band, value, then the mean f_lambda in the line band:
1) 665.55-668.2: 0.01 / 10.8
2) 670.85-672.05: 0.05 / 10.5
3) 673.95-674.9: 0.06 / 10.4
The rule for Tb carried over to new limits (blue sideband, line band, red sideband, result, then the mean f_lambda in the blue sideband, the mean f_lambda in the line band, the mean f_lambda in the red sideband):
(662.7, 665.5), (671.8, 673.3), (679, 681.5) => -0.016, 10.6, 10.9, 10.9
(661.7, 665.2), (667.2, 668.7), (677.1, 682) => -0.001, 10.8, 10.8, 10.8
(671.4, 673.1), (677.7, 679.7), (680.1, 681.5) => -0.017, 10.8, 10.9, 10.8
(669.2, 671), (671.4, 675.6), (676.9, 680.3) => 0.067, 10.7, 10.6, 10.8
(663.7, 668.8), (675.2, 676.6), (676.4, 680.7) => 0.078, 10.8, 10.1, 10.7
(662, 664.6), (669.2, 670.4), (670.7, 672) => -0.039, 10.7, 10.8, 10.5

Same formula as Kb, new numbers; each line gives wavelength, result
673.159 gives 11.69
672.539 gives 11.58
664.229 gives 10.57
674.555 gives 11.71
